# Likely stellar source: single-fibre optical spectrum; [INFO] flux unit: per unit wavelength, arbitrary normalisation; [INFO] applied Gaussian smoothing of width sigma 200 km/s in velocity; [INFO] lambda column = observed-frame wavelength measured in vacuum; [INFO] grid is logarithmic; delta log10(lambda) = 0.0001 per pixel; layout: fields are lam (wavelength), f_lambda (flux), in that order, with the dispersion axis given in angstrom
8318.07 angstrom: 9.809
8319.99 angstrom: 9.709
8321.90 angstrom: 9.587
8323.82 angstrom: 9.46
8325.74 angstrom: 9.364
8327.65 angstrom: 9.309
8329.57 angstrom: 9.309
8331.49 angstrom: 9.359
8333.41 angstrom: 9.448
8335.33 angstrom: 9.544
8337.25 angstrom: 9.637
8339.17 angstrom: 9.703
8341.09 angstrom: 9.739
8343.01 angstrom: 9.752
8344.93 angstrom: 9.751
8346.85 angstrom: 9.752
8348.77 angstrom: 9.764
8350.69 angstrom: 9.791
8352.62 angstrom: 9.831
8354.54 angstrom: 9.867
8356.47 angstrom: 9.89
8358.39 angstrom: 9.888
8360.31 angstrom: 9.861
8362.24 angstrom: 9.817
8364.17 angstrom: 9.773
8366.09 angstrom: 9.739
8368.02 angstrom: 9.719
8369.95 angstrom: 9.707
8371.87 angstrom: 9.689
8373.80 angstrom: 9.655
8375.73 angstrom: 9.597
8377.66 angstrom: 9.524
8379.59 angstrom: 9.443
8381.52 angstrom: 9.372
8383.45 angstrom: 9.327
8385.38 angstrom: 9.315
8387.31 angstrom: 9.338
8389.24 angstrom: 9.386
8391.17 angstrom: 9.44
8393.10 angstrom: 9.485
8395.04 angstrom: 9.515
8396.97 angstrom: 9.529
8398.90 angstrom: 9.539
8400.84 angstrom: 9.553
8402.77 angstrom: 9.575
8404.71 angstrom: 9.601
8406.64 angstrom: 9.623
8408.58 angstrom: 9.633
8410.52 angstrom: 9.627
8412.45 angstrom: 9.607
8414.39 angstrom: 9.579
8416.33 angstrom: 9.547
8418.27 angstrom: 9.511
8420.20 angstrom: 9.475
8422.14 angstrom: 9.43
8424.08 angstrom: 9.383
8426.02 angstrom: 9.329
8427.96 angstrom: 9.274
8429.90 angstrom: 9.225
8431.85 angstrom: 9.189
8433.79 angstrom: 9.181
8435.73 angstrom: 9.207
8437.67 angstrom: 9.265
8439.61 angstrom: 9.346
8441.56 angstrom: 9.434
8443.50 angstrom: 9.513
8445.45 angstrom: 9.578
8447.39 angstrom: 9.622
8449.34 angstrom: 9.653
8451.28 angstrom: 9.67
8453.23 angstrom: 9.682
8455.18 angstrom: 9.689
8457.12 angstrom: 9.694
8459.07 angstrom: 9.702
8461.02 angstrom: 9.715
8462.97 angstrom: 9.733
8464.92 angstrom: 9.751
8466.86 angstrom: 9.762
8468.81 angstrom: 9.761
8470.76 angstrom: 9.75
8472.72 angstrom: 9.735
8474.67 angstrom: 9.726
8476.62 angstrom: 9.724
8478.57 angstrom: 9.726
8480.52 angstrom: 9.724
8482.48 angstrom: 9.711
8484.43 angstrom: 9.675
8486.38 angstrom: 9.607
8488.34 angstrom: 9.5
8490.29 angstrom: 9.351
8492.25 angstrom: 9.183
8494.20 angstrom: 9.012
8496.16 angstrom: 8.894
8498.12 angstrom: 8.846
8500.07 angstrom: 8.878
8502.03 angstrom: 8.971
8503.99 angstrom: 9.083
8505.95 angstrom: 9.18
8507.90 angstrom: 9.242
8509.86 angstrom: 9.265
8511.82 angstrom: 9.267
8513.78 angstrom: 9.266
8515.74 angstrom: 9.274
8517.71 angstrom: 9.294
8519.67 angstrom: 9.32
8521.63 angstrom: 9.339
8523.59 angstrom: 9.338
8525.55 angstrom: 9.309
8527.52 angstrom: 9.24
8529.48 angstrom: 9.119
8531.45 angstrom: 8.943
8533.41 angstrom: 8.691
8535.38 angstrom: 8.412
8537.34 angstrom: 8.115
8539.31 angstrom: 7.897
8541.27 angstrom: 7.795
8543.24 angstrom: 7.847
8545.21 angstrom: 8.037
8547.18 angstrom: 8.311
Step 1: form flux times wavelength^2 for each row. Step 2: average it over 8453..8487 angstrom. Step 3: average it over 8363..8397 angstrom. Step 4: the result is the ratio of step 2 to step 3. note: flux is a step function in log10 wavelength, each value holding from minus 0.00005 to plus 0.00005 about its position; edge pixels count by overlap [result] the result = 1.04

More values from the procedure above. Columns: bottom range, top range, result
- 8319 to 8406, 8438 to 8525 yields 1.01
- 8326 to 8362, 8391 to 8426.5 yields 1.00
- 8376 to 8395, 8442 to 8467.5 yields 1.04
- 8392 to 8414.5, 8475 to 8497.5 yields 1.01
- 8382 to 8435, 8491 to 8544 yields 0.97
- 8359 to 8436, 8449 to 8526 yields 1.01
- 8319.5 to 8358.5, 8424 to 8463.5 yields 1.01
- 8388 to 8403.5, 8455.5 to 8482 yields 1.04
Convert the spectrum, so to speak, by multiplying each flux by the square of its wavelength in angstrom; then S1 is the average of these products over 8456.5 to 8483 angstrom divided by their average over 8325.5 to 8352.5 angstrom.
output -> 1.0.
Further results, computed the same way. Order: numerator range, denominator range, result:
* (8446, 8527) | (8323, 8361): 1.01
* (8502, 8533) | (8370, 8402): 1.00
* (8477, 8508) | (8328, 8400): 1.00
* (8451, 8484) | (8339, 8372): 1.02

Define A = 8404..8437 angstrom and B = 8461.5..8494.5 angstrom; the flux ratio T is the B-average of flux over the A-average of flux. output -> 1.02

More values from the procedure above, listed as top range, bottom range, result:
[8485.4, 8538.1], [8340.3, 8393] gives 0.94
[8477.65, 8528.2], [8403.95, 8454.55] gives 0.98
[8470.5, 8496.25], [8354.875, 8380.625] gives 0.98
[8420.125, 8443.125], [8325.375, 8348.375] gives 0.97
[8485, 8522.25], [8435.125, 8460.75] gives 0.96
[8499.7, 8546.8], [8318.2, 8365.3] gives 0.92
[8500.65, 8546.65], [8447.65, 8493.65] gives 0.92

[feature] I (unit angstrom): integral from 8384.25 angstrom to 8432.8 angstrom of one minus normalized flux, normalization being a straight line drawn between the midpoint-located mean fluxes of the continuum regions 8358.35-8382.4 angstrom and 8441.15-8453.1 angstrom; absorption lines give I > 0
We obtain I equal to 0.8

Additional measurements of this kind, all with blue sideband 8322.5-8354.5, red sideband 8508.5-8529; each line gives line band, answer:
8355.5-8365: -0.3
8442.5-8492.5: -1.5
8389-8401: 0.0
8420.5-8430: 0.1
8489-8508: 0.5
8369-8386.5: 0.0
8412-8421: -0.1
